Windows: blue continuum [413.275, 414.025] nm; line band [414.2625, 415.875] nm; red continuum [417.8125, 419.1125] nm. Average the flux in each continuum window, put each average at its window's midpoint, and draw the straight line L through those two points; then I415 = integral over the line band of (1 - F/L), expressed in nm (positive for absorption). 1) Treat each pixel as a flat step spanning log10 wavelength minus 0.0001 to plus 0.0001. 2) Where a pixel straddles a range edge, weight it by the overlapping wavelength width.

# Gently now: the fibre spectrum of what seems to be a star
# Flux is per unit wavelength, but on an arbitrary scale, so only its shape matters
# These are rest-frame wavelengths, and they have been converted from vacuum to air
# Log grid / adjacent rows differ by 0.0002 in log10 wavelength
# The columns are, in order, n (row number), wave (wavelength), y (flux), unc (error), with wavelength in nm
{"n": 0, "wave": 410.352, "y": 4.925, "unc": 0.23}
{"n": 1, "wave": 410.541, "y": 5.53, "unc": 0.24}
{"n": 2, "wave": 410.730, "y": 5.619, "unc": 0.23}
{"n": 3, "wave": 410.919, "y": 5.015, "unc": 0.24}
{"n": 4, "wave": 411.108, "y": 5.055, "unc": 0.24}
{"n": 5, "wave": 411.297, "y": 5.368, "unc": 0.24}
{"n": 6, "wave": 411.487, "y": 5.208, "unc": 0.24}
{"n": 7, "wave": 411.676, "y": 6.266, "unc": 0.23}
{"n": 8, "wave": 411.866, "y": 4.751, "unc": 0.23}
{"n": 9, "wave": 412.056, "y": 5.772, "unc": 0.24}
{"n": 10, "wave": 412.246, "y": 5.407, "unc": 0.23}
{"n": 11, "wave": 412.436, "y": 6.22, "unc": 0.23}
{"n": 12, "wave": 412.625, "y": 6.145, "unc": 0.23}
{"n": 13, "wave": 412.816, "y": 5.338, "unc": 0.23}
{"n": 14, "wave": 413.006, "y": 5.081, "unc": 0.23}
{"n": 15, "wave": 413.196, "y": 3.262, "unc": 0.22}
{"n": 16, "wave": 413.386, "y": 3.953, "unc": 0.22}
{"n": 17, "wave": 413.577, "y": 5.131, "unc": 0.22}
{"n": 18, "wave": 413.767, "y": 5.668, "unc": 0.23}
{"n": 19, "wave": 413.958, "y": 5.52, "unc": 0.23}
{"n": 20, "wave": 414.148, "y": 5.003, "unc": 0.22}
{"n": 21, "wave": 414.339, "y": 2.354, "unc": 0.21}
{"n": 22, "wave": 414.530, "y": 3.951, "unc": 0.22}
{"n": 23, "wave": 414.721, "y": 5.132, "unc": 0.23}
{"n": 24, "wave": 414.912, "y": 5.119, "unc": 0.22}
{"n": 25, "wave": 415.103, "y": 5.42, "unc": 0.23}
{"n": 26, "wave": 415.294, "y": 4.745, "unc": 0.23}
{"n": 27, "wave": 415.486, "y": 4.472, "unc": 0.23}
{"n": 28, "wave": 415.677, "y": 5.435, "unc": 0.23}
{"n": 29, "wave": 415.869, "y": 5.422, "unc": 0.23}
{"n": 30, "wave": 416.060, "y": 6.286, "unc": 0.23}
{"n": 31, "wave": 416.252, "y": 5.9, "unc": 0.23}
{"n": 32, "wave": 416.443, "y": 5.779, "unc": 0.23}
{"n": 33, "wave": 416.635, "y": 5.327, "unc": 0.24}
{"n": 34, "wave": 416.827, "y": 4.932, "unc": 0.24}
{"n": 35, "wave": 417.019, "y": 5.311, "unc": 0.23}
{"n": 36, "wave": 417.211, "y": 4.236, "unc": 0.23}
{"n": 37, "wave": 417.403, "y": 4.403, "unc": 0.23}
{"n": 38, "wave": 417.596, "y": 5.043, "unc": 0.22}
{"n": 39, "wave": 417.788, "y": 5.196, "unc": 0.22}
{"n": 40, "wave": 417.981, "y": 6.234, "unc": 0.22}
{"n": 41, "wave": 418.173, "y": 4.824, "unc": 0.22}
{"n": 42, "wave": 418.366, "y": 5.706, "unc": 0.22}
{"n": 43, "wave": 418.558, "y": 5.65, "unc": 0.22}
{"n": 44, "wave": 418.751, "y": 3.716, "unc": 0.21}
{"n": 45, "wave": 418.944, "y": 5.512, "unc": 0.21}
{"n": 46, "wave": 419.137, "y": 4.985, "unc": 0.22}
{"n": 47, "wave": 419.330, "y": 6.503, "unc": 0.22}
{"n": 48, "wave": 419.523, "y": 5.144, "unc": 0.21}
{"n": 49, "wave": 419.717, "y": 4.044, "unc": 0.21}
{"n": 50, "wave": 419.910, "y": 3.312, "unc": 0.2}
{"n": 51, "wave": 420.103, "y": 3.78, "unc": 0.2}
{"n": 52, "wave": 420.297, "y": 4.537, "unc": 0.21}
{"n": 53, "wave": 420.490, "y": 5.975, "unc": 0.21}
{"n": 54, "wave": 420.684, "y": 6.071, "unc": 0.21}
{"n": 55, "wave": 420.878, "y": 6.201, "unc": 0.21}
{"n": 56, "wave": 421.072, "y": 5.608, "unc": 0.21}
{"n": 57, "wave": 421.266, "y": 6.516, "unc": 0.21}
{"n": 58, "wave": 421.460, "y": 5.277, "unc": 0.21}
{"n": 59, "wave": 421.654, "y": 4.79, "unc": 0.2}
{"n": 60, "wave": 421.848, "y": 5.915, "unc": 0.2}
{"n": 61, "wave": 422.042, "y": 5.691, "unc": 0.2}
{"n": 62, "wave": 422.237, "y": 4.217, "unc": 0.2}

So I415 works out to 0.14 nm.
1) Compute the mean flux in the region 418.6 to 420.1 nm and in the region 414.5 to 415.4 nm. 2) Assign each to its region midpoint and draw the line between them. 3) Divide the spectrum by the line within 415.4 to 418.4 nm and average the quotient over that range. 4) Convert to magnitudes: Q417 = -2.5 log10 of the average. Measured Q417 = -0.09 mag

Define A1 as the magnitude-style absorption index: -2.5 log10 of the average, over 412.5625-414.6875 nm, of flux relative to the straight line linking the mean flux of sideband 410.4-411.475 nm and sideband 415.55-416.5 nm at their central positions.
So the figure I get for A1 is 0.18 mag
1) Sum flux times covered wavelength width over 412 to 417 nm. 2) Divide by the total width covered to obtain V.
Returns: 5.11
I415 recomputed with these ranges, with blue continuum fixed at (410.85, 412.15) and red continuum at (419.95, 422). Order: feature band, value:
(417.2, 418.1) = 0.05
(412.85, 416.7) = 0.30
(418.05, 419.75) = 0.07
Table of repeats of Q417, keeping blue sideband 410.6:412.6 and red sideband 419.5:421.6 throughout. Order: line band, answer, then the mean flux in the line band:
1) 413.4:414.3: 0.080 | 5.02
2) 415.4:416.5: -0.048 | 5.55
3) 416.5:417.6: 0.082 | 4.89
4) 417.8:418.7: -0.051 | 5.47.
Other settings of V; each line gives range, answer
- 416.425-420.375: 4.94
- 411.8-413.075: 5.56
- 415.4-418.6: 5.3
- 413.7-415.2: 4.75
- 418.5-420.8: 4.93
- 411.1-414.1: 5.26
